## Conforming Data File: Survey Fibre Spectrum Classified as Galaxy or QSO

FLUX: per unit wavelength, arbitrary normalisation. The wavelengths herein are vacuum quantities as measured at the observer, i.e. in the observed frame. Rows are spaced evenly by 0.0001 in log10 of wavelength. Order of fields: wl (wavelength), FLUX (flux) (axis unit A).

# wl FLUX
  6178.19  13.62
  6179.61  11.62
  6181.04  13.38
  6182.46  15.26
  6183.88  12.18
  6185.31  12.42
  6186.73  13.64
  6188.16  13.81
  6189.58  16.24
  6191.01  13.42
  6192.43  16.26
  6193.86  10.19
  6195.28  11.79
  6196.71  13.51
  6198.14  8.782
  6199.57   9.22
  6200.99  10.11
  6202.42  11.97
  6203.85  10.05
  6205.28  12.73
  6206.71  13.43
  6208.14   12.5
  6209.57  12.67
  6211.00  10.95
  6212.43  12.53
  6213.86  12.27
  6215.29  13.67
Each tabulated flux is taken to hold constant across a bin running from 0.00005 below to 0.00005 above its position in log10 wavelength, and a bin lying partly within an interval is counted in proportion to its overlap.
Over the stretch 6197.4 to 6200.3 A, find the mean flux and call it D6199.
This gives 9.05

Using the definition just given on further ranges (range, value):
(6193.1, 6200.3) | 10.7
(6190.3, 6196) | 12.9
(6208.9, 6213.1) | 12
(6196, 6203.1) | 10.7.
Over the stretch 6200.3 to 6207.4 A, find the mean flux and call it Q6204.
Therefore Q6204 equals 11.6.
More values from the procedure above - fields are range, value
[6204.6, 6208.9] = 12.9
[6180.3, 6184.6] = 13.6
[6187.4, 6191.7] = 14.5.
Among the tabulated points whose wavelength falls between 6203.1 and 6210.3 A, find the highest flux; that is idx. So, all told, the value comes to 13.43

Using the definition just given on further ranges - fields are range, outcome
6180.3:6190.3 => 16.24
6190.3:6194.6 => 16.26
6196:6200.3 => 13.51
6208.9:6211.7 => 12.67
